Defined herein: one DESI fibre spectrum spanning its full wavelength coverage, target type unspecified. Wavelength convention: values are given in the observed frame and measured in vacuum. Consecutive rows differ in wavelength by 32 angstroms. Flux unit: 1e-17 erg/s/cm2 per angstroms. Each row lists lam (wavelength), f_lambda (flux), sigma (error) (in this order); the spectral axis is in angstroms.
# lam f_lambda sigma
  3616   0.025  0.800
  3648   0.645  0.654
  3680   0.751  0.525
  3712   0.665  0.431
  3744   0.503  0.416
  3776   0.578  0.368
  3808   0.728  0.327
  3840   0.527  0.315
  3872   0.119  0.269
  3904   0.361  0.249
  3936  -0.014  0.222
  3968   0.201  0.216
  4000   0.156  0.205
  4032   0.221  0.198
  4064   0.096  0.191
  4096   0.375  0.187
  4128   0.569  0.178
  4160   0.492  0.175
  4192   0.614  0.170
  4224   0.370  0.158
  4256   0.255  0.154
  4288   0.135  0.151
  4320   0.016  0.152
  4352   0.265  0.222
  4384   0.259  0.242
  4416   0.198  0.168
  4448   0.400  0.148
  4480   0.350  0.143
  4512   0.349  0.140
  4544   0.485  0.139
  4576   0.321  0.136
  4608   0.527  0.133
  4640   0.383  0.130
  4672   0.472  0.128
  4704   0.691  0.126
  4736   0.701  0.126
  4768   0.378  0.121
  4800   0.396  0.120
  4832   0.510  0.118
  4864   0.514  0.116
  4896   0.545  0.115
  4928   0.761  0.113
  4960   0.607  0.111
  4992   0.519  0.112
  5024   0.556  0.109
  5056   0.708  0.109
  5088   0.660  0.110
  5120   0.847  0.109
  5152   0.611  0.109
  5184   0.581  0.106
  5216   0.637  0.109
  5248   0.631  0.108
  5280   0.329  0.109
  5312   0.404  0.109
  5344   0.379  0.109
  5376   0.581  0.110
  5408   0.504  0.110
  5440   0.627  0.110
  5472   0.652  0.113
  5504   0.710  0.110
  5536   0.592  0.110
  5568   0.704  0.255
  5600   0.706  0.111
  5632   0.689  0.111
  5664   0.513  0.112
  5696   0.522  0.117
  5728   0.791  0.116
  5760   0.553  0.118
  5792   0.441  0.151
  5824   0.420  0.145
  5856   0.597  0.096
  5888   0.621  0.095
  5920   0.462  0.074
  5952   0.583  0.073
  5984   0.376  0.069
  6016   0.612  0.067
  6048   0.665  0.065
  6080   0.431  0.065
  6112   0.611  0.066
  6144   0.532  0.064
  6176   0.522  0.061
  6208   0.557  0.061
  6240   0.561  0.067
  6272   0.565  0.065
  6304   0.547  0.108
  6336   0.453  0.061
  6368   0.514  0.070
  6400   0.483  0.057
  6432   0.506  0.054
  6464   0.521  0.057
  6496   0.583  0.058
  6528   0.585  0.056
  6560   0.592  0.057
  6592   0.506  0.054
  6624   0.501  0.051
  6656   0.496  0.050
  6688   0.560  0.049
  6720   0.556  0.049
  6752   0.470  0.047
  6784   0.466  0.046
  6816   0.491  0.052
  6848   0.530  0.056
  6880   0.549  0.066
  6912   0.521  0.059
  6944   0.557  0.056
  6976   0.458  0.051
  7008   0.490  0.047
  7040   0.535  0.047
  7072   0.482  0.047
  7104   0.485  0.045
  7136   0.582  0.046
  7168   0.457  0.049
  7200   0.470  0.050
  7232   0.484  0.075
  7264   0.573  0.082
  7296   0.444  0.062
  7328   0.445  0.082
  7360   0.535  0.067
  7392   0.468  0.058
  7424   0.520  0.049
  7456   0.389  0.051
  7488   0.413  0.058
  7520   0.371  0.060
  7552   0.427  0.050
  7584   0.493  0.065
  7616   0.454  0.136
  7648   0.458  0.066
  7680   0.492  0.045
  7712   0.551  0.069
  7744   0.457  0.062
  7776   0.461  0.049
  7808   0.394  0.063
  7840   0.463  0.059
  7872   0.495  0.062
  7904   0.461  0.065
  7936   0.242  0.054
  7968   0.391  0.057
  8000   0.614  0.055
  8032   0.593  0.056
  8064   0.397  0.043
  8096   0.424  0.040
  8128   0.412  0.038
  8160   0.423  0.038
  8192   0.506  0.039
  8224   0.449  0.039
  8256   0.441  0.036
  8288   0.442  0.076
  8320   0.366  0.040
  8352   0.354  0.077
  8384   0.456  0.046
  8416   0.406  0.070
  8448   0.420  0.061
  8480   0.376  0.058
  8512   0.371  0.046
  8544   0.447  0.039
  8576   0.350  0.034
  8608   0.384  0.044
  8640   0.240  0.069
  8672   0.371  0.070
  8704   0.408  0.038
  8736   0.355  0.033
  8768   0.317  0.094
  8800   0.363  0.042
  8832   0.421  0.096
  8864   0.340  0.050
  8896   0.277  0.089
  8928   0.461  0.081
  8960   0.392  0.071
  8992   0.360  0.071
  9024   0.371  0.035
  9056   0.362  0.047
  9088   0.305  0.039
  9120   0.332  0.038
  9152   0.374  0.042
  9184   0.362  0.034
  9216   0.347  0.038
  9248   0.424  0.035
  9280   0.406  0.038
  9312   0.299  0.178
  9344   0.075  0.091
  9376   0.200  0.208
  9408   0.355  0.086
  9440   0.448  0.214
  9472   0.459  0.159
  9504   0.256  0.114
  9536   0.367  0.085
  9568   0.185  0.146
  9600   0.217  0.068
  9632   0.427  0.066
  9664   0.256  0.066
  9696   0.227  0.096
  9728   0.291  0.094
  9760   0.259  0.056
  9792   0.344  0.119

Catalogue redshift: 0.221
